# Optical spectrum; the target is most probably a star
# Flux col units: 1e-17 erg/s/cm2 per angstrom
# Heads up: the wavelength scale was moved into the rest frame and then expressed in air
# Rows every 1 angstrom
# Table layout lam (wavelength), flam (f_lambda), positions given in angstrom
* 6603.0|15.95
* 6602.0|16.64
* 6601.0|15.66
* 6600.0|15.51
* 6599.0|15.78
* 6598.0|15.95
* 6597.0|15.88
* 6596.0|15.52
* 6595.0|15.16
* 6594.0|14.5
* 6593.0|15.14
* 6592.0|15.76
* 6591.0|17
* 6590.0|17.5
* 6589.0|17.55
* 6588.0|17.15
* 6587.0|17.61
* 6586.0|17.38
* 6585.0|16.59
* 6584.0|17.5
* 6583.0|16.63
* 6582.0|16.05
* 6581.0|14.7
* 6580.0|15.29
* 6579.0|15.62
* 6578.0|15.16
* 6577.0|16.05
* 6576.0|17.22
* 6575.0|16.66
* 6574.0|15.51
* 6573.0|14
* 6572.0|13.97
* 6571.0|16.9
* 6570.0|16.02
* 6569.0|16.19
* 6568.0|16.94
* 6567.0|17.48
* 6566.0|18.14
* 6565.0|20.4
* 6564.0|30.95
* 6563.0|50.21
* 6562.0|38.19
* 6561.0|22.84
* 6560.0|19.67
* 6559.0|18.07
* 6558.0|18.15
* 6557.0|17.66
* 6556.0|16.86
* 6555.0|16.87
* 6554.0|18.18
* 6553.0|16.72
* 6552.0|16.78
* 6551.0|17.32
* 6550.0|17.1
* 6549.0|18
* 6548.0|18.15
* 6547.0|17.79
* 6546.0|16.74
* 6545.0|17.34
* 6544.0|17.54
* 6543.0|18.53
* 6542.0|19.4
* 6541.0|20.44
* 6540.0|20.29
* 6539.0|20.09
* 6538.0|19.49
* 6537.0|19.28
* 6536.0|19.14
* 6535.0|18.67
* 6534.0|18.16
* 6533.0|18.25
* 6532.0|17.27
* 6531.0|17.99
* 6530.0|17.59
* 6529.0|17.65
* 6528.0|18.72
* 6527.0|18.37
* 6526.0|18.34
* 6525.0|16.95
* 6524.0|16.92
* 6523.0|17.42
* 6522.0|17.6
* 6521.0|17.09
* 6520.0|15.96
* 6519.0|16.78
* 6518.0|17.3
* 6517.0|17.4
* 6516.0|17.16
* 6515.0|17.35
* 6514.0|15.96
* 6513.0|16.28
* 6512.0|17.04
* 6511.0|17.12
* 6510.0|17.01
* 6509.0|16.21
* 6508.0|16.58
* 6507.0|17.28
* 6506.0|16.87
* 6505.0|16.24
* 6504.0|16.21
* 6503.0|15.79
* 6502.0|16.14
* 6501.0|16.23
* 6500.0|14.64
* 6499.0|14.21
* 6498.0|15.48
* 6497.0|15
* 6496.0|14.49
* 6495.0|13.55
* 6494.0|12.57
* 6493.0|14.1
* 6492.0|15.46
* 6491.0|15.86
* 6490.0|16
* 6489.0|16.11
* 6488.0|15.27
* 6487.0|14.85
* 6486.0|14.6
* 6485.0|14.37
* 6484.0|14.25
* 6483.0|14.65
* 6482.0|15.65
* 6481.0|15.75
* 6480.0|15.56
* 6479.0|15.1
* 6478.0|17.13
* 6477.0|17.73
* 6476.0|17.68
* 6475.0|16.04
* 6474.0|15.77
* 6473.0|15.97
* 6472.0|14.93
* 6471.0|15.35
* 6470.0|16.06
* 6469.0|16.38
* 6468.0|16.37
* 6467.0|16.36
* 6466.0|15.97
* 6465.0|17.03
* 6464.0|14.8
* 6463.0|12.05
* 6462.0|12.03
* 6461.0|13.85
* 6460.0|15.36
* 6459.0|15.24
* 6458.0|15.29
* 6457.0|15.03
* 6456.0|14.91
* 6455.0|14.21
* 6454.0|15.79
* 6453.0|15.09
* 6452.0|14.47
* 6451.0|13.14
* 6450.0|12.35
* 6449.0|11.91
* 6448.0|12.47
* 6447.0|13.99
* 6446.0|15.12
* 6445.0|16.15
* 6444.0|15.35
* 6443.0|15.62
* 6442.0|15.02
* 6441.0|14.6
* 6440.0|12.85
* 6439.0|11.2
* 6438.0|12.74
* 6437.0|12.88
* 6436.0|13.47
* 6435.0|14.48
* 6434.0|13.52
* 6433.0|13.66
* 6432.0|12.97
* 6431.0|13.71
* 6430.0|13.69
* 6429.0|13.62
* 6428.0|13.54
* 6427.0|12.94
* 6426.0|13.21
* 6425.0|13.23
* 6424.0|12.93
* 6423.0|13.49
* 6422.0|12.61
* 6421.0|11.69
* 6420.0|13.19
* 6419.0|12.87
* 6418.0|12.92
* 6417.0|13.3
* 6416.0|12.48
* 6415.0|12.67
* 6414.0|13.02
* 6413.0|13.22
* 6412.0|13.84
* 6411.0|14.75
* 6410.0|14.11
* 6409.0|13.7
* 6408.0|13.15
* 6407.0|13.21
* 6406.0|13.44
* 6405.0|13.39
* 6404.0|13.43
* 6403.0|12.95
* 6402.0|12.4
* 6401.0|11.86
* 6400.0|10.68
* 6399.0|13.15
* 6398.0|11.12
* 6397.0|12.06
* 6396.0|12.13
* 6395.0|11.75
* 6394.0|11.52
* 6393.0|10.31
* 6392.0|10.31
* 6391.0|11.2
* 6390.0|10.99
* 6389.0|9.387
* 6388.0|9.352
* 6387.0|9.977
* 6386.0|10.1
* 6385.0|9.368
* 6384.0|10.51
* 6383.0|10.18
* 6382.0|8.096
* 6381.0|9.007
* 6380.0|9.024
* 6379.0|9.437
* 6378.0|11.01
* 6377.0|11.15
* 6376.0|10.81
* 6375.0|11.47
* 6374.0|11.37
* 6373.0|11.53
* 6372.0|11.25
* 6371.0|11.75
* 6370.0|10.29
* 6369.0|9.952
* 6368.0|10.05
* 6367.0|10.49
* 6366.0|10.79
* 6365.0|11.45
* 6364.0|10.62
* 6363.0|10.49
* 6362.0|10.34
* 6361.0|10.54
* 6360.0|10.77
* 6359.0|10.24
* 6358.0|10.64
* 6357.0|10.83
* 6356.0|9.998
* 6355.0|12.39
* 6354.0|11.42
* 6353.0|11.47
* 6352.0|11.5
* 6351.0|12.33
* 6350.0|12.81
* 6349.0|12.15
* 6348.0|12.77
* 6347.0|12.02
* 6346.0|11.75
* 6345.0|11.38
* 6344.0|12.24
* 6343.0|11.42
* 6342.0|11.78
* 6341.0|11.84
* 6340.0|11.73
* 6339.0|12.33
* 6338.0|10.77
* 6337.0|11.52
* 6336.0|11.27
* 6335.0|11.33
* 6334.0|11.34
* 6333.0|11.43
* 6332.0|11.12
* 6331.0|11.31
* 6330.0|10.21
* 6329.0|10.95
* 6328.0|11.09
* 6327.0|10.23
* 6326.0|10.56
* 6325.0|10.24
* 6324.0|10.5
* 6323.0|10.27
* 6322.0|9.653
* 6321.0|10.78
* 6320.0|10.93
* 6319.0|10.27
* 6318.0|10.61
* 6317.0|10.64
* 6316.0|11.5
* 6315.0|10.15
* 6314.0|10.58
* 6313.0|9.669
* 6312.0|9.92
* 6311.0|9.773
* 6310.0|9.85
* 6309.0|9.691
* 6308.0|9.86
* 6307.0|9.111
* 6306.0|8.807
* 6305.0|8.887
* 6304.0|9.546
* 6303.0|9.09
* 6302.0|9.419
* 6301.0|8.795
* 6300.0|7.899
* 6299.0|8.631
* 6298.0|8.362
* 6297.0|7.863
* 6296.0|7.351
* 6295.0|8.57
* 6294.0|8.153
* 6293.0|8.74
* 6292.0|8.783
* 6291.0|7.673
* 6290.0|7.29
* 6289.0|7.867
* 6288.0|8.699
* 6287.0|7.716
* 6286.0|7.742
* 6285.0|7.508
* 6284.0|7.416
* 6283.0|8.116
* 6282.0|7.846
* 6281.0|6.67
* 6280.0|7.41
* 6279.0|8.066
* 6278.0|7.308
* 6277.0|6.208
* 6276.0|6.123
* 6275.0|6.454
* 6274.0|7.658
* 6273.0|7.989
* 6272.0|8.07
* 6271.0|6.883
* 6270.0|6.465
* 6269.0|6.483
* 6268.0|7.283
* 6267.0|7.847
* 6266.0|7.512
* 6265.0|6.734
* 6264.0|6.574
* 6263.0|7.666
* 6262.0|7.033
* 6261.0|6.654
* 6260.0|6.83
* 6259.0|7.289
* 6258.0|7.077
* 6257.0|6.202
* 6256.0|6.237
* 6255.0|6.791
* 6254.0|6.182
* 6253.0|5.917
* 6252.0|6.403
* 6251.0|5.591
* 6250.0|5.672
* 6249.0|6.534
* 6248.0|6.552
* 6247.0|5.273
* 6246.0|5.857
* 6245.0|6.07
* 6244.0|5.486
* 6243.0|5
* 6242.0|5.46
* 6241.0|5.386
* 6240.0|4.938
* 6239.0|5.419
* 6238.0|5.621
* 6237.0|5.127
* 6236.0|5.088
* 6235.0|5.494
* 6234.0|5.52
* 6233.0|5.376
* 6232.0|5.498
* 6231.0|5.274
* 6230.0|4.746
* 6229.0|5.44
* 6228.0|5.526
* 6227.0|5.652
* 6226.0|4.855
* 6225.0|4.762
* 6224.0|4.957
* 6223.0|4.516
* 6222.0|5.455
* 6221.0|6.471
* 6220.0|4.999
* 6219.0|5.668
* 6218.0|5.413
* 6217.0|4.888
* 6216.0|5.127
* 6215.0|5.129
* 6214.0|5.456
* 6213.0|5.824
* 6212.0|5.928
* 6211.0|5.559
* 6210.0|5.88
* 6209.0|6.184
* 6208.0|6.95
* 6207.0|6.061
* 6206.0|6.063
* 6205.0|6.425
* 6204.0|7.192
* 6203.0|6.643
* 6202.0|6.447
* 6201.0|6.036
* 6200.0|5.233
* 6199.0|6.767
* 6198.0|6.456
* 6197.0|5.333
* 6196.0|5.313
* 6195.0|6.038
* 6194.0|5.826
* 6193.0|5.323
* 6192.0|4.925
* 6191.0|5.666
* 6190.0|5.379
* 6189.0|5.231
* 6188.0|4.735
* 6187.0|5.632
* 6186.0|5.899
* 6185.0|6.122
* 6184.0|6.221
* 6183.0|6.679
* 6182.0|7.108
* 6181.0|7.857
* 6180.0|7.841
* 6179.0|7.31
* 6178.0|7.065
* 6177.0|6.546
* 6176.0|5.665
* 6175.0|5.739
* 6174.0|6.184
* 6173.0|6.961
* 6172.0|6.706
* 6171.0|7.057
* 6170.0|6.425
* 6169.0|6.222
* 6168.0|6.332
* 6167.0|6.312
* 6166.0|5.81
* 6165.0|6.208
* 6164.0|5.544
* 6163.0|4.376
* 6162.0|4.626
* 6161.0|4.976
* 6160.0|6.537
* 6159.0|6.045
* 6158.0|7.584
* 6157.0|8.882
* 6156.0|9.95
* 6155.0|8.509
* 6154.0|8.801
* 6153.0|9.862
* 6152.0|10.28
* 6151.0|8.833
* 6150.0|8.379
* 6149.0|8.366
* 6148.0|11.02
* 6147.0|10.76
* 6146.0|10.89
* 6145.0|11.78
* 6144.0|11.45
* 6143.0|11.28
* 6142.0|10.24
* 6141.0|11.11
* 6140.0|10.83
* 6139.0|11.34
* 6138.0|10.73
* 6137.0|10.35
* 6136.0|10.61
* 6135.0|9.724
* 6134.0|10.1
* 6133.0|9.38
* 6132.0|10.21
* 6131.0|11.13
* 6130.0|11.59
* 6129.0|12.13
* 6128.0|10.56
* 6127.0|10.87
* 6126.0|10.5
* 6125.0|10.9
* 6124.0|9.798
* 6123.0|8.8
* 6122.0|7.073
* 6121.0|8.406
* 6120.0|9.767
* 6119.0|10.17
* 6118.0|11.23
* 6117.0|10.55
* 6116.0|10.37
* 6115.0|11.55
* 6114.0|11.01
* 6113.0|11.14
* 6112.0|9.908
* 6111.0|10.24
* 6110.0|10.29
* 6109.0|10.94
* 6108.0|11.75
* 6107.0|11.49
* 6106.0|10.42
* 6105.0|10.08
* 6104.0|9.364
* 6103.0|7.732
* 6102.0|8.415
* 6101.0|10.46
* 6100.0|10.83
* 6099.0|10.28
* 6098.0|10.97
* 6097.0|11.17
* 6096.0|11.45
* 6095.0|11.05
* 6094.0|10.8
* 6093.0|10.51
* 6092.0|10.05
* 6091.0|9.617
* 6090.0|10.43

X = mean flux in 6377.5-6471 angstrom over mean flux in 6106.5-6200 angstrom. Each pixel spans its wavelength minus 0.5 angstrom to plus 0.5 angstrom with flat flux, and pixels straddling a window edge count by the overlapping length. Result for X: 1.55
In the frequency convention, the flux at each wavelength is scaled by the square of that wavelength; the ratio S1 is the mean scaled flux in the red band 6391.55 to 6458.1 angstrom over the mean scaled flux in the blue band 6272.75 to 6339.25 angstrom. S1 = 1.49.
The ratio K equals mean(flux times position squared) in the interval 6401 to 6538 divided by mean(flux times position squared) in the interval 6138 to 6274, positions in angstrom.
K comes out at 2.48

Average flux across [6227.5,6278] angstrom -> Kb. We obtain 6.22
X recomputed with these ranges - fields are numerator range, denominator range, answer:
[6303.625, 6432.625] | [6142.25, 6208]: 1.62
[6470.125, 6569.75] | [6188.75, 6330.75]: 2.46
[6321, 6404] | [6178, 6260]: 1.89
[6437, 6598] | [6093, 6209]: 1.97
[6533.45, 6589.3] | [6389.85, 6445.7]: 1.44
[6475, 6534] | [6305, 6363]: 1.49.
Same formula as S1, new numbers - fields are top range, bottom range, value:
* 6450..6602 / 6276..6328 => 2.03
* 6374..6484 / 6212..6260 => 2.52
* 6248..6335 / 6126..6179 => 1.02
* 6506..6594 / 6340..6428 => 1.64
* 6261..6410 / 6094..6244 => 1.38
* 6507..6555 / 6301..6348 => 1.78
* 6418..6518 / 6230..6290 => 2.42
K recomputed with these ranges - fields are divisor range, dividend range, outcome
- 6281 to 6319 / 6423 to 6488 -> 1.73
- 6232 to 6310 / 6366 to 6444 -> 1.77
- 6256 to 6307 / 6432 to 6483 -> 2.04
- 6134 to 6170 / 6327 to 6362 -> 1.40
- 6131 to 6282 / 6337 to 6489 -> 2.02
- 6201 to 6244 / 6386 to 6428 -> 2.36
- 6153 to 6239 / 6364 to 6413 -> 2.00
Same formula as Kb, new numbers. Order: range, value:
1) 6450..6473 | 15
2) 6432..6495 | 14.8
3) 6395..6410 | 12.6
